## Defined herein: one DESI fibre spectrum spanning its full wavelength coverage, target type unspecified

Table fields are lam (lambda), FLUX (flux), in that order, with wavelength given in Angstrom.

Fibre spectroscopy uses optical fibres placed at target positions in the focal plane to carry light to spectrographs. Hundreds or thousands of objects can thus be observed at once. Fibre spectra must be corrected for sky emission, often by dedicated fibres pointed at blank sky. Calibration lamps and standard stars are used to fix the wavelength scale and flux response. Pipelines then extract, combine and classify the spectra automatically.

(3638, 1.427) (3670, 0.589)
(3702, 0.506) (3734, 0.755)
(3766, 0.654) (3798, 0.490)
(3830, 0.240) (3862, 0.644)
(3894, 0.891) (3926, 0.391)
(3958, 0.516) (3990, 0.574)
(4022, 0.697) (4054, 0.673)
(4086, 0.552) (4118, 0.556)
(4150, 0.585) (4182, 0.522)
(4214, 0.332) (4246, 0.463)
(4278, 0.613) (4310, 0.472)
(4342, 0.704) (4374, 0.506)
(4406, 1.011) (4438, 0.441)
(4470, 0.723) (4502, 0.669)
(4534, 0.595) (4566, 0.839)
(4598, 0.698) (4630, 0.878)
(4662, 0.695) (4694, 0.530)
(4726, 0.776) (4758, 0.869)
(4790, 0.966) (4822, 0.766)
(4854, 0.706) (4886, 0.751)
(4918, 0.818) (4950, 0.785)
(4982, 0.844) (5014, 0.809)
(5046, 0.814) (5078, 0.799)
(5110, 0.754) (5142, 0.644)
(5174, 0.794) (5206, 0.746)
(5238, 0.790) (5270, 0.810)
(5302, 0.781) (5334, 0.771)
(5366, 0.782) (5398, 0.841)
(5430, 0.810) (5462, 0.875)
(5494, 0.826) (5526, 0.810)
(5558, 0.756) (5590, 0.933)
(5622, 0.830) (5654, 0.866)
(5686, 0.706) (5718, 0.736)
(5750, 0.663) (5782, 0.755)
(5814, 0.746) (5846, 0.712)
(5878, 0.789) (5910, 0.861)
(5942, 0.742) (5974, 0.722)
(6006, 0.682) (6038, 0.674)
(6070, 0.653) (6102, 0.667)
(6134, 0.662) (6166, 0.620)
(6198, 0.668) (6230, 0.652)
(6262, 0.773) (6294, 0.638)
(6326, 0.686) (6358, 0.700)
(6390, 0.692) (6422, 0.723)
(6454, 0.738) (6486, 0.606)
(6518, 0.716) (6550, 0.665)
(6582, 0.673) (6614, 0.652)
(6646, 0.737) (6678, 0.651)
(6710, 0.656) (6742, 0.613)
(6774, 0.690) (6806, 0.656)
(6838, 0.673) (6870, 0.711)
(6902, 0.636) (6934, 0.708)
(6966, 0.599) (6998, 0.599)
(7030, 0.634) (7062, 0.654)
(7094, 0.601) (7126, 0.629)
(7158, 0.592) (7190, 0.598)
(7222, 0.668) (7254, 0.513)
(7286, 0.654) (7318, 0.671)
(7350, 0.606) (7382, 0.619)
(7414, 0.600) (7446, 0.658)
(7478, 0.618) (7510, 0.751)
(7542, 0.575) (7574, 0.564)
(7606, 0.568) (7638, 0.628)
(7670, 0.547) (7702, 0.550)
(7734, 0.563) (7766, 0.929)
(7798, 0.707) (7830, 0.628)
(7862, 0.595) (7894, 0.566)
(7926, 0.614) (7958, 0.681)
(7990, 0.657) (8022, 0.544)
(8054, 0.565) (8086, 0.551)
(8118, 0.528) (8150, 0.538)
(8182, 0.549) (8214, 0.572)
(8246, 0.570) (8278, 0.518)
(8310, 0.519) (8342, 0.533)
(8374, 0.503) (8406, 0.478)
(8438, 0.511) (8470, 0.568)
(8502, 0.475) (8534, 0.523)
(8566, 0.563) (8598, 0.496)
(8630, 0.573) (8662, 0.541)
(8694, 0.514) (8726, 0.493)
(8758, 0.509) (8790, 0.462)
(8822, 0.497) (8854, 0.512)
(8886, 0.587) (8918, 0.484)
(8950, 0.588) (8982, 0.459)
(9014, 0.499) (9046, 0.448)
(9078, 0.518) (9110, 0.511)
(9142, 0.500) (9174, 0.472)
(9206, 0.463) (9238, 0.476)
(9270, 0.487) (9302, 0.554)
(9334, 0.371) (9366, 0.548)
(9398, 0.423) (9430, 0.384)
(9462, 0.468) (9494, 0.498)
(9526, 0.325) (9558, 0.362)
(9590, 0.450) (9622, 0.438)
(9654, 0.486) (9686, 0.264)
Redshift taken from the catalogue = 0.182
